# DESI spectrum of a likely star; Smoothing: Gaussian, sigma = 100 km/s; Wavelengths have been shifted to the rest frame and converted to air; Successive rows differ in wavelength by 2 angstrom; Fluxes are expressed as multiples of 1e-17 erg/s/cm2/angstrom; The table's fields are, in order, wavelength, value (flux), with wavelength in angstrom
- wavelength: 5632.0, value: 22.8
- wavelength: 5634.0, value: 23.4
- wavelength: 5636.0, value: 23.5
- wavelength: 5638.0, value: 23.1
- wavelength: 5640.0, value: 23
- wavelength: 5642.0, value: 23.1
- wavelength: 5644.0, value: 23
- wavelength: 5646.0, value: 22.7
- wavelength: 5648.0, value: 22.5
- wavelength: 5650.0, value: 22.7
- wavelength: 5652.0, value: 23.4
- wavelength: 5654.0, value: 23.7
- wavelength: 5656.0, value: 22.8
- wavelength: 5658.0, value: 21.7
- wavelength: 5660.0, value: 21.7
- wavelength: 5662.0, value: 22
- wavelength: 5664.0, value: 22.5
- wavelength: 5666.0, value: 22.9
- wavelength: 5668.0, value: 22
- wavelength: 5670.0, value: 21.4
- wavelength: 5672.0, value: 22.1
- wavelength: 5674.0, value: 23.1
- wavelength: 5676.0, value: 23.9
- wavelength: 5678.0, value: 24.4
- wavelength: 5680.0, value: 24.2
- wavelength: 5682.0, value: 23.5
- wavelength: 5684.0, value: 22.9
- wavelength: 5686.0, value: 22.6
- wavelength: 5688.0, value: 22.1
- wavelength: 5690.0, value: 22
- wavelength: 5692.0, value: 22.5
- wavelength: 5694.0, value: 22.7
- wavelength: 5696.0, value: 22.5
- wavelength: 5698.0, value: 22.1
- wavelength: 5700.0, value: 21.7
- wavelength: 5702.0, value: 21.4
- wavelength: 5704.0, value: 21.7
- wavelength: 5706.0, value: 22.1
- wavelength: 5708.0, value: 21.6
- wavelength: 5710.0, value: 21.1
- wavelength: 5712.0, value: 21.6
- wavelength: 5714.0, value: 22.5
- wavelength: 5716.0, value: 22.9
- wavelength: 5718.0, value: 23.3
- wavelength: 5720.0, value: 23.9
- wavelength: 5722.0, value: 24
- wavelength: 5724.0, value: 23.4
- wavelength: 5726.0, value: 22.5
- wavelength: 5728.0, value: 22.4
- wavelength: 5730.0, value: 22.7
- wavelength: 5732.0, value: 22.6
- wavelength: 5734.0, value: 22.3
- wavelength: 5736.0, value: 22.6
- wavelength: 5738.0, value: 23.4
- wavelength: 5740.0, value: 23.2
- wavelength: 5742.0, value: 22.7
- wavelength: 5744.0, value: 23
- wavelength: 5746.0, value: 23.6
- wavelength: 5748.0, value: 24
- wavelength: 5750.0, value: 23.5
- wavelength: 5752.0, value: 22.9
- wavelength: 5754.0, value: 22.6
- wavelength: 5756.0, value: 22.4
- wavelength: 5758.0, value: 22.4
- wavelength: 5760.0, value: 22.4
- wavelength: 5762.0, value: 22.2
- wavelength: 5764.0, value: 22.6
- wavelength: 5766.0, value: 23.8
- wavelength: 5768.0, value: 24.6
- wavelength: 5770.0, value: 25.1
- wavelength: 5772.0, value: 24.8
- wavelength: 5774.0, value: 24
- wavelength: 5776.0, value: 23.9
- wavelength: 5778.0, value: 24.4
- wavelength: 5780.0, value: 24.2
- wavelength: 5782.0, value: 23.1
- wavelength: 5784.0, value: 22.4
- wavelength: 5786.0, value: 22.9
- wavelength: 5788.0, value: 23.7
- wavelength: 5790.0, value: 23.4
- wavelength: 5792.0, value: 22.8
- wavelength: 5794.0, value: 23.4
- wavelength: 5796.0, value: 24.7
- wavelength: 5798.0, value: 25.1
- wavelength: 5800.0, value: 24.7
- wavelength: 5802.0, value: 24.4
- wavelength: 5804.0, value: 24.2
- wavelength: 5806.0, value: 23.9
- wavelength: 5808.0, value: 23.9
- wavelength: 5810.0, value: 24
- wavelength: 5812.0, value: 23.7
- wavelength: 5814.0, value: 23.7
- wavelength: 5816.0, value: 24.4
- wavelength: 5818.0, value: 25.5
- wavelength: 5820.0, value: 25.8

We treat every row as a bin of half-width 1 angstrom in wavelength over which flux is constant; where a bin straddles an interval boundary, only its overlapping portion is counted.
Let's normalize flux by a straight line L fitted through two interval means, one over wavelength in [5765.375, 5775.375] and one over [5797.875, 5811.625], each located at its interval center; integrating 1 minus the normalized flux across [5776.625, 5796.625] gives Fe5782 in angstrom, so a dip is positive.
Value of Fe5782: 0.7 angstrom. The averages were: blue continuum 24.5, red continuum 24.2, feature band 23.5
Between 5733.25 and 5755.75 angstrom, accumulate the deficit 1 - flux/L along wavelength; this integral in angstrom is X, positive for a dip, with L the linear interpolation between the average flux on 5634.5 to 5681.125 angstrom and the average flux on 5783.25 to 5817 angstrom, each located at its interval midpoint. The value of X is 0.4 angstrom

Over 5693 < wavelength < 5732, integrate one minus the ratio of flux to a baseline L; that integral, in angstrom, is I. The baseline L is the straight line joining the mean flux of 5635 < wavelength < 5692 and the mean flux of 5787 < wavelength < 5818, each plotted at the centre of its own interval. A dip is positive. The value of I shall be 1.4 angstrom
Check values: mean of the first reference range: 22.8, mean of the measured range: 22.4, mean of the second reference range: 24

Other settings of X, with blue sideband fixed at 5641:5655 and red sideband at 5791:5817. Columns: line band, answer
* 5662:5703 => 1.1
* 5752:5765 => 0.7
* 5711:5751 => 1.0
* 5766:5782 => -0.3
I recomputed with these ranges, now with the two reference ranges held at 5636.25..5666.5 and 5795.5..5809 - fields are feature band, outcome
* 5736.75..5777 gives 0.9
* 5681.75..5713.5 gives 1.6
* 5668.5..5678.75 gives 0.0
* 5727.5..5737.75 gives 0.5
